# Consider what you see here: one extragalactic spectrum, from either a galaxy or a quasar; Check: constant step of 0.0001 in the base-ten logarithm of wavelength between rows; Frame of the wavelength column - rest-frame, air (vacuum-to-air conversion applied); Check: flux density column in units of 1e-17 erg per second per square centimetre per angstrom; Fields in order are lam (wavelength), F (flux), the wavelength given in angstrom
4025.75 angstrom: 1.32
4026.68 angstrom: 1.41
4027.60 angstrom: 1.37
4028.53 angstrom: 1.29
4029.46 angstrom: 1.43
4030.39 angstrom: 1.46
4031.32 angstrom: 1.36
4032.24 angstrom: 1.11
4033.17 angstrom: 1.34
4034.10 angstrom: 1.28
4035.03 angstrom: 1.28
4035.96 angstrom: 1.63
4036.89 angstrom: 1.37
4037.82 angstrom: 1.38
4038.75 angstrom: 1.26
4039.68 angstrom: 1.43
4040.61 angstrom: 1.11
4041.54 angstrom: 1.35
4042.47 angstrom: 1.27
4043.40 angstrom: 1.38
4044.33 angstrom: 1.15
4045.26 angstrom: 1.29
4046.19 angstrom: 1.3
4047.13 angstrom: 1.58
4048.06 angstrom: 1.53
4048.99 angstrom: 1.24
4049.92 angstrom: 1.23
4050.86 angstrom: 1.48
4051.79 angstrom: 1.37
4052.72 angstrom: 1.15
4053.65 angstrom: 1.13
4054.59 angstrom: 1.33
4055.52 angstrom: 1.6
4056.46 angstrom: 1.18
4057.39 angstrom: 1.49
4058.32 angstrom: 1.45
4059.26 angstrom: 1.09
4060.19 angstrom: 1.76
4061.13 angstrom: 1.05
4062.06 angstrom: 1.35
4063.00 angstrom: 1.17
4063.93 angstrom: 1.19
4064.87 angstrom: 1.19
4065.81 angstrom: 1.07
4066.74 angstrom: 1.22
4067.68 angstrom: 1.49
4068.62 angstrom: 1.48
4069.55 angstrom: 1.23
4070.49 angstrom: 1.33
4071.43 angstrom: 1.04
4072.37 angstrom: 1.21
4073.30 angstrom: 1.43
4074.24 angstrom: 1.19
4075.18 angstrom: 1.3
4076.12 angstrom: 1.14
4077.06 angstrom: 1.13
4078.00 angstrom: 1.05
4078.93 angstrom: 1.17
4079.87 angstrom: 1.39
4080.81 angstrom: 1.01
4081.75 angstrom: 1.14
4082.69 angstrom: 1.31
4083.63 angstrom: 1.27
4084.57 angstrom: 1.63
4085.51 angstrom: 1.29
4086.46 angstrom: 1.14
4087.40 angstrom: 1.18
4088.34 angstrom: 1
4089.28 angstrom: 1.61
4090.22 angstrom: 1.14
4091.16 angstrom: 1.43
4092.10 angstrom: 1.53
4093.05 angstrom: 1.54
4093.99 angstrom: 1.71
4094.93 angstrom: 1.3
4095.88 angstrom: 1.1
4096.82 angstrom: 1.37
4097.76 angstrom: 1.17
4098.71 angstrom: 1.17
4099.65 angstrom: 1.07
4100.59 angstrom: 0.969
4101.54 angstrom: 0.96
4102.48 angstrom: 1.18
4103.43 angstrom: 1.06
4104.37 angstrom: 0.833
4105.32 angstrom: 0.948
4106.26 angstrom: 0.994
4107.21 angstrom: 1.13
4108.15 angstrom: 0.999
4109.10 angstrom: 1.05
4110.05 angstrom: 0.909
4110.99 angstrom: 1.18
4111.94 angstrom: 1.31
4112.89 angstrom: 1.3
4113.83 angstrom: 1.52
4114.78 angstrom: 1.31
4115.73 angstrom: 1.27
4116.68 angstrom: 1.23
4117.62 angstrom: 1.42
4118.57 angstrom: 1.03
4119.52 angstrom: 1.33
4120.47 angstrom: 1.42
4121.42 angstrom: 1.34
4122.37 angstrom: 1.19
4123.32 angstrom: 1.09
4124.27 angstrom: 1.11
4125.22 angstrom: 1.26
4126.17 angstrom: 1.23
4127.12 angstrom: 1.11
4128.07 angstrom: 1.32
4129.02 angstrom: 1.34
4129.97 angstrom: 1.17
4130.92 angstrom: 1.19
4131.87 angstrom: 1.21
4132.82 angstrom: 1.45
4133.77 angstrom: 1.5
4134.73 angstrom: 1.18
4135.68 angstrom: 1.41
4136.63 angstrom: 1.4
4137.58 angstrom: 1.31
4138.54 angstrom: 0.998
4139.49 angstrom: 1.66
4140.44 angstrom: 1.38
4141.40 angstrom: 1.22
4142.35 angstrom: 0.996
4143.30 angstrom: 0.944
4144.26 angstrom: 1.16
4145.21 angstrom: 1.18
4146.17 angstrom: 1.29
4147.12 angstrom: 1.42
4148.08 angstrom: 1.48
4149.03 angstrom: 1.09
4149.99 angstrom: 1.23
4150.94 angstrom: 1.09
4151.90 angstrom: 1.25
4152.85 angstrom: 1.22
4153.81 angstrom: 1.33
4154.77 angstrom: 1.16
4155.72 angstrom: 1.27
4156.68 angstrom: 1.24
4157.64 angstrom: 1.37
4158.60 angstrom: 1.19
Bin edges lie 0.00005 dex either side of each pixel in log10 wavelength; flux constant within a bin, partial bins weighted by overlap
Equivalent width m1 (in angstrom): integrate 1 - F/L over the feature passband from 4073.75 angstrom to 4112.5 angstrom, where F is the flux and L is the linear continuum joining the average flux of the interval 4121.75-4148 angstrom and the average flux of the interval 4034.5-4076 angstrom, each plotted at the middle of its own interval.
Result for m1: 2.7 angstrom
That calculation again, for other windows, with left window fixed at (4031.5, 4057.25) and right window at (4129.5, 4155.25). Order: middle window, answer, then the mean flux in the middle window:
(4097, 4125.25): 2.6 angstrom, 1.16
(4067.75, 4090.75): 1.0 angstrom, 1.25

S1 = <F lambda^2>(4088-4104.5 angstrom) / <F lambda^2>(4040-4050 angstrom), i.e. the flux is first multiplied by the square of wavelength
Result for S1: 0.97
